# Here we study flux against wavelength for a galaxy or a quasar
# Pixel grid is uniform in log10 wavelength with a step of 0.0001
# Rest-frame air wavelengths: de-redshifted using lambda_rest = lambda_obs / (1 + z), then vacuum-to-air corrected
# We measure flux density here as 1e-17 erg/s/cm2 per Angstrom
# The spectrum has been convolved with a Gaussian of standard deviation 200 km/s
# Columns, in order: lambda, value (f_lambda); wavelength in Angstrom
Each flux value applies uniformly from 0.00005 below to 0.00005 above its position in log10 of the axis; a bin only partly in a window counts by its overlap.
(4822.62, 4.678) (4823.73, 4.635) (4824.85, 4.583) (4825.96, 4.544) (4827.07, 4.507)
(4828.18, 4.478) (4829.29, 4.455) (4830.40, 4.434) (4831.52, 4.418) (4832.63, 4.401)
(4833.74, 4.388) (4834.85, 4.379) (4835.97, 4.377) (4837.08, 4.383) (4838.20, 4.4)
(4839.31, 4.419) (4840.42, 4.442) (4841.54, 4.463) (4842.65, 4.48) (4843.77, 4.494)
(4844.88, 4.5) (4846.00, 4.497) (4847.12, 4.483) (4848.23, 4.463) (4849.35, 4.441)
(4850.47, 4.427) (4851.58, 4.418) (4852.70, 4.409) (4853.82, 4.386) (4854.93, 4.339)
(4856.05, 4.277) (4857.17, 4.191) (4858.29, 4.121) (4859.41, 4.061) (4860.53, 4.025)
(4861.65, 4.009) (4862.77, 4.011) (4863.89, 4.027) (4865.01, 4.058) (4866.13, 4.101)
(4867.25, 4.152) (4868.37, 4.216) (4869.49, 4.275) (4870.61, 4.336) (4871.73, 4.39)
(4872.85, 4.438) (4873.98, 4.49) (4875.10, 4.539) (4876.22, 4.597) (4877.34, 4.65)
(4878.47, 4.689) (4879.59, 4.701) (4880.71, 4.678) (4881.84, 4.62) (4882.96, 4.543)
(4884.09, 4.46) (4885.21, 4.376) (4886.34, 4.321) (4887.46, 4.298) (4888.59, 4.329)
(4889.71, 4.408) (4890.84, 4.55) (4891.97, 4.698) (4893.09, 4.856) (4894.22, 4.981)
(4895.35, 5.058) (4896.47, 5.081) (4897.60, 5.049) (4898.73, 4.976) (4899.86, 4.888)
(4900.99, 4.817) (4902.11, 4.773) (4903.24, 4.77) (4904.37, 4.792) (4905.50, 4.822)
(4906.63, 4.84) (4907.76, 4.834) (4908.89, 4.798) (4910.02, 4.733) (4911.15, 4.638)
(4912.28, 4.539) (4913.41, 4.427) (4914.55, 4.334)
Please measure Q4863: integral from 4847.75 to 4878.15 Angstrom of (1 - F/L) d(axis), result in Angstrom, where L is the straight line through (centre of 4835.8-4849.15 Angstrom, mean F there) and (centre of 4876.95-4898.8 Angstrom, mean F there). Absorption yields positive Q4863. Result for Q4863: 1.7 Angstrom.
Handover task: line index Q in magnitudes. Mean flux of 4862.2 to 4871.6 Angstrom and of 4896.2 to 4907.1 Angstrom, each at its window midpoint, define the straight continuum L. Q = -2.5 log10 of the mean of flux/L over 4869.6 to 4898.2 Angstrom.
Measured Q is -0.02 mag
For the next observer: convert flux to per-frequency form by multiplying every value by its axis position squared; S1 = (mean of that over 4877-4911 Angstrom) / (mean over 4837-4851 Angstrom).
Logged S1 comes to 1.1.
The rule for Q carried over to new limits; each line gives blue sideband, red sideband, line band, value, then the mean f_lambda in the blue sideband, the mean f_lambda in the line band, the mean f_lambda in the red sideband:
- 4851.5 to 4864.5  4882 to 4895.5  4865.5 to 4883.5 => -0.02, 4.18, 4.46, 4.56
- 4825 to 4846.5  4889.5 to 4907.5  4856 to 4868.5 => 0.13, 4.45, 4.09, 4.84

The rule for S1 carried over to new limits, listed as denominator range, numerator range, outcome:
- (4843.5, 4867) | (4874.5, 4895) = 1.09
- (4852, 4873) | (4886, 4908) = 1.15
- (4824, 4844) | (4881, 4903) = 1.08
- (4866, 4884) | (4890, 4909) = 1.10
